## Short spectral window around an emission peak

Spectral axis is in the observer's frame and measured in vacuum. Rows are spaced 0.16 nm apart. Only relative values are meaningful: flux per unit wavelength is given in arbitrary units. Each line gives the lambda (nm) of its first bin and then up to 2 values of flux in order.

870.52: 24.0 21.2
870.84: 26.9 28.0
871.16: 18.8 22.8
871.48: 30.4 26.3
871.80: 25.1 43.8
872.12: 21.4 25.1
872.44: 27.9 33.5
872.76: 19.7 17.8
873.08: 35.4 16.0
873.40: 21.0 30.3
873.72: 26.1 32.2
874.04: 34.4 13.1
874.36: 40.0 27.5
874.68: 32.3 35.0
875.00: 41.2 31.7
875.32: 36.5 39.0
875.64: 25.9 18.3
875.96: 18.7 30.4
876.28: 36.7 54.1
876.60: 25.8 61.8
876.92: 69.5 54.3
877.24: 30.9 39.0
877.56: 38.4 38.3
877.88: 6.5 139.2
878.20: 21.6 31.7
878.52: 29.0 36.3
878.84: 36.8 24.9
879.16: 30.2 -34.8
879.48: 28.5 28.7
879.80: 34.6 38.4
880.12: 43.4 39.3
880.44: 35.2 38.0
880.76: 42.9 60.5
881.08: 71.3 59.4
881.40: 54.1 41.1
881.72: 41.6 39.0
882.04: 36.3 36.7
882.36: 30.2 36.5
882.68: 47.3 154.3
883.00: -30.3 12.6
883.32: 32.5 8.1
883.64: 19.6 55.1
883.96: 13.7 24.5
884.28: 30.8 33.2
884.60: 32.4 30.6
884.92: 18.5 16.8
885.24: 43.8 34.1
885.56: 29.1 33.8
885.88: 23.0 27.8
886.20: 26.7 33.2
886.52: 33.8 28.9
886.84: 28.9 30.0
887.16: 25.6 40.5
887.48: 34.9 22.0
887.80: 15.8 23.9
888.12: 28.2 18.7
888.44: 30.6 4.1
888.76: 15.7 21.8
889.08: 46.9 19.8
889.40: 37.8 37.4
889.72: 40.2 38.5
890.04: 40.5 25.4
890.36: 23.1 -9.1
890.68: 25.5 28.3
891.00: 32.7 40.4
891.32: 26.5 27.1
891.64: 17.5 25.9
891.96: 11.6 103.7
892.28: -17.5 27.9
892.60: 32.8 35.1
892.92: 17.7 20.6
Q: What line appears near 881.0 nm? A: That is Hbeta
